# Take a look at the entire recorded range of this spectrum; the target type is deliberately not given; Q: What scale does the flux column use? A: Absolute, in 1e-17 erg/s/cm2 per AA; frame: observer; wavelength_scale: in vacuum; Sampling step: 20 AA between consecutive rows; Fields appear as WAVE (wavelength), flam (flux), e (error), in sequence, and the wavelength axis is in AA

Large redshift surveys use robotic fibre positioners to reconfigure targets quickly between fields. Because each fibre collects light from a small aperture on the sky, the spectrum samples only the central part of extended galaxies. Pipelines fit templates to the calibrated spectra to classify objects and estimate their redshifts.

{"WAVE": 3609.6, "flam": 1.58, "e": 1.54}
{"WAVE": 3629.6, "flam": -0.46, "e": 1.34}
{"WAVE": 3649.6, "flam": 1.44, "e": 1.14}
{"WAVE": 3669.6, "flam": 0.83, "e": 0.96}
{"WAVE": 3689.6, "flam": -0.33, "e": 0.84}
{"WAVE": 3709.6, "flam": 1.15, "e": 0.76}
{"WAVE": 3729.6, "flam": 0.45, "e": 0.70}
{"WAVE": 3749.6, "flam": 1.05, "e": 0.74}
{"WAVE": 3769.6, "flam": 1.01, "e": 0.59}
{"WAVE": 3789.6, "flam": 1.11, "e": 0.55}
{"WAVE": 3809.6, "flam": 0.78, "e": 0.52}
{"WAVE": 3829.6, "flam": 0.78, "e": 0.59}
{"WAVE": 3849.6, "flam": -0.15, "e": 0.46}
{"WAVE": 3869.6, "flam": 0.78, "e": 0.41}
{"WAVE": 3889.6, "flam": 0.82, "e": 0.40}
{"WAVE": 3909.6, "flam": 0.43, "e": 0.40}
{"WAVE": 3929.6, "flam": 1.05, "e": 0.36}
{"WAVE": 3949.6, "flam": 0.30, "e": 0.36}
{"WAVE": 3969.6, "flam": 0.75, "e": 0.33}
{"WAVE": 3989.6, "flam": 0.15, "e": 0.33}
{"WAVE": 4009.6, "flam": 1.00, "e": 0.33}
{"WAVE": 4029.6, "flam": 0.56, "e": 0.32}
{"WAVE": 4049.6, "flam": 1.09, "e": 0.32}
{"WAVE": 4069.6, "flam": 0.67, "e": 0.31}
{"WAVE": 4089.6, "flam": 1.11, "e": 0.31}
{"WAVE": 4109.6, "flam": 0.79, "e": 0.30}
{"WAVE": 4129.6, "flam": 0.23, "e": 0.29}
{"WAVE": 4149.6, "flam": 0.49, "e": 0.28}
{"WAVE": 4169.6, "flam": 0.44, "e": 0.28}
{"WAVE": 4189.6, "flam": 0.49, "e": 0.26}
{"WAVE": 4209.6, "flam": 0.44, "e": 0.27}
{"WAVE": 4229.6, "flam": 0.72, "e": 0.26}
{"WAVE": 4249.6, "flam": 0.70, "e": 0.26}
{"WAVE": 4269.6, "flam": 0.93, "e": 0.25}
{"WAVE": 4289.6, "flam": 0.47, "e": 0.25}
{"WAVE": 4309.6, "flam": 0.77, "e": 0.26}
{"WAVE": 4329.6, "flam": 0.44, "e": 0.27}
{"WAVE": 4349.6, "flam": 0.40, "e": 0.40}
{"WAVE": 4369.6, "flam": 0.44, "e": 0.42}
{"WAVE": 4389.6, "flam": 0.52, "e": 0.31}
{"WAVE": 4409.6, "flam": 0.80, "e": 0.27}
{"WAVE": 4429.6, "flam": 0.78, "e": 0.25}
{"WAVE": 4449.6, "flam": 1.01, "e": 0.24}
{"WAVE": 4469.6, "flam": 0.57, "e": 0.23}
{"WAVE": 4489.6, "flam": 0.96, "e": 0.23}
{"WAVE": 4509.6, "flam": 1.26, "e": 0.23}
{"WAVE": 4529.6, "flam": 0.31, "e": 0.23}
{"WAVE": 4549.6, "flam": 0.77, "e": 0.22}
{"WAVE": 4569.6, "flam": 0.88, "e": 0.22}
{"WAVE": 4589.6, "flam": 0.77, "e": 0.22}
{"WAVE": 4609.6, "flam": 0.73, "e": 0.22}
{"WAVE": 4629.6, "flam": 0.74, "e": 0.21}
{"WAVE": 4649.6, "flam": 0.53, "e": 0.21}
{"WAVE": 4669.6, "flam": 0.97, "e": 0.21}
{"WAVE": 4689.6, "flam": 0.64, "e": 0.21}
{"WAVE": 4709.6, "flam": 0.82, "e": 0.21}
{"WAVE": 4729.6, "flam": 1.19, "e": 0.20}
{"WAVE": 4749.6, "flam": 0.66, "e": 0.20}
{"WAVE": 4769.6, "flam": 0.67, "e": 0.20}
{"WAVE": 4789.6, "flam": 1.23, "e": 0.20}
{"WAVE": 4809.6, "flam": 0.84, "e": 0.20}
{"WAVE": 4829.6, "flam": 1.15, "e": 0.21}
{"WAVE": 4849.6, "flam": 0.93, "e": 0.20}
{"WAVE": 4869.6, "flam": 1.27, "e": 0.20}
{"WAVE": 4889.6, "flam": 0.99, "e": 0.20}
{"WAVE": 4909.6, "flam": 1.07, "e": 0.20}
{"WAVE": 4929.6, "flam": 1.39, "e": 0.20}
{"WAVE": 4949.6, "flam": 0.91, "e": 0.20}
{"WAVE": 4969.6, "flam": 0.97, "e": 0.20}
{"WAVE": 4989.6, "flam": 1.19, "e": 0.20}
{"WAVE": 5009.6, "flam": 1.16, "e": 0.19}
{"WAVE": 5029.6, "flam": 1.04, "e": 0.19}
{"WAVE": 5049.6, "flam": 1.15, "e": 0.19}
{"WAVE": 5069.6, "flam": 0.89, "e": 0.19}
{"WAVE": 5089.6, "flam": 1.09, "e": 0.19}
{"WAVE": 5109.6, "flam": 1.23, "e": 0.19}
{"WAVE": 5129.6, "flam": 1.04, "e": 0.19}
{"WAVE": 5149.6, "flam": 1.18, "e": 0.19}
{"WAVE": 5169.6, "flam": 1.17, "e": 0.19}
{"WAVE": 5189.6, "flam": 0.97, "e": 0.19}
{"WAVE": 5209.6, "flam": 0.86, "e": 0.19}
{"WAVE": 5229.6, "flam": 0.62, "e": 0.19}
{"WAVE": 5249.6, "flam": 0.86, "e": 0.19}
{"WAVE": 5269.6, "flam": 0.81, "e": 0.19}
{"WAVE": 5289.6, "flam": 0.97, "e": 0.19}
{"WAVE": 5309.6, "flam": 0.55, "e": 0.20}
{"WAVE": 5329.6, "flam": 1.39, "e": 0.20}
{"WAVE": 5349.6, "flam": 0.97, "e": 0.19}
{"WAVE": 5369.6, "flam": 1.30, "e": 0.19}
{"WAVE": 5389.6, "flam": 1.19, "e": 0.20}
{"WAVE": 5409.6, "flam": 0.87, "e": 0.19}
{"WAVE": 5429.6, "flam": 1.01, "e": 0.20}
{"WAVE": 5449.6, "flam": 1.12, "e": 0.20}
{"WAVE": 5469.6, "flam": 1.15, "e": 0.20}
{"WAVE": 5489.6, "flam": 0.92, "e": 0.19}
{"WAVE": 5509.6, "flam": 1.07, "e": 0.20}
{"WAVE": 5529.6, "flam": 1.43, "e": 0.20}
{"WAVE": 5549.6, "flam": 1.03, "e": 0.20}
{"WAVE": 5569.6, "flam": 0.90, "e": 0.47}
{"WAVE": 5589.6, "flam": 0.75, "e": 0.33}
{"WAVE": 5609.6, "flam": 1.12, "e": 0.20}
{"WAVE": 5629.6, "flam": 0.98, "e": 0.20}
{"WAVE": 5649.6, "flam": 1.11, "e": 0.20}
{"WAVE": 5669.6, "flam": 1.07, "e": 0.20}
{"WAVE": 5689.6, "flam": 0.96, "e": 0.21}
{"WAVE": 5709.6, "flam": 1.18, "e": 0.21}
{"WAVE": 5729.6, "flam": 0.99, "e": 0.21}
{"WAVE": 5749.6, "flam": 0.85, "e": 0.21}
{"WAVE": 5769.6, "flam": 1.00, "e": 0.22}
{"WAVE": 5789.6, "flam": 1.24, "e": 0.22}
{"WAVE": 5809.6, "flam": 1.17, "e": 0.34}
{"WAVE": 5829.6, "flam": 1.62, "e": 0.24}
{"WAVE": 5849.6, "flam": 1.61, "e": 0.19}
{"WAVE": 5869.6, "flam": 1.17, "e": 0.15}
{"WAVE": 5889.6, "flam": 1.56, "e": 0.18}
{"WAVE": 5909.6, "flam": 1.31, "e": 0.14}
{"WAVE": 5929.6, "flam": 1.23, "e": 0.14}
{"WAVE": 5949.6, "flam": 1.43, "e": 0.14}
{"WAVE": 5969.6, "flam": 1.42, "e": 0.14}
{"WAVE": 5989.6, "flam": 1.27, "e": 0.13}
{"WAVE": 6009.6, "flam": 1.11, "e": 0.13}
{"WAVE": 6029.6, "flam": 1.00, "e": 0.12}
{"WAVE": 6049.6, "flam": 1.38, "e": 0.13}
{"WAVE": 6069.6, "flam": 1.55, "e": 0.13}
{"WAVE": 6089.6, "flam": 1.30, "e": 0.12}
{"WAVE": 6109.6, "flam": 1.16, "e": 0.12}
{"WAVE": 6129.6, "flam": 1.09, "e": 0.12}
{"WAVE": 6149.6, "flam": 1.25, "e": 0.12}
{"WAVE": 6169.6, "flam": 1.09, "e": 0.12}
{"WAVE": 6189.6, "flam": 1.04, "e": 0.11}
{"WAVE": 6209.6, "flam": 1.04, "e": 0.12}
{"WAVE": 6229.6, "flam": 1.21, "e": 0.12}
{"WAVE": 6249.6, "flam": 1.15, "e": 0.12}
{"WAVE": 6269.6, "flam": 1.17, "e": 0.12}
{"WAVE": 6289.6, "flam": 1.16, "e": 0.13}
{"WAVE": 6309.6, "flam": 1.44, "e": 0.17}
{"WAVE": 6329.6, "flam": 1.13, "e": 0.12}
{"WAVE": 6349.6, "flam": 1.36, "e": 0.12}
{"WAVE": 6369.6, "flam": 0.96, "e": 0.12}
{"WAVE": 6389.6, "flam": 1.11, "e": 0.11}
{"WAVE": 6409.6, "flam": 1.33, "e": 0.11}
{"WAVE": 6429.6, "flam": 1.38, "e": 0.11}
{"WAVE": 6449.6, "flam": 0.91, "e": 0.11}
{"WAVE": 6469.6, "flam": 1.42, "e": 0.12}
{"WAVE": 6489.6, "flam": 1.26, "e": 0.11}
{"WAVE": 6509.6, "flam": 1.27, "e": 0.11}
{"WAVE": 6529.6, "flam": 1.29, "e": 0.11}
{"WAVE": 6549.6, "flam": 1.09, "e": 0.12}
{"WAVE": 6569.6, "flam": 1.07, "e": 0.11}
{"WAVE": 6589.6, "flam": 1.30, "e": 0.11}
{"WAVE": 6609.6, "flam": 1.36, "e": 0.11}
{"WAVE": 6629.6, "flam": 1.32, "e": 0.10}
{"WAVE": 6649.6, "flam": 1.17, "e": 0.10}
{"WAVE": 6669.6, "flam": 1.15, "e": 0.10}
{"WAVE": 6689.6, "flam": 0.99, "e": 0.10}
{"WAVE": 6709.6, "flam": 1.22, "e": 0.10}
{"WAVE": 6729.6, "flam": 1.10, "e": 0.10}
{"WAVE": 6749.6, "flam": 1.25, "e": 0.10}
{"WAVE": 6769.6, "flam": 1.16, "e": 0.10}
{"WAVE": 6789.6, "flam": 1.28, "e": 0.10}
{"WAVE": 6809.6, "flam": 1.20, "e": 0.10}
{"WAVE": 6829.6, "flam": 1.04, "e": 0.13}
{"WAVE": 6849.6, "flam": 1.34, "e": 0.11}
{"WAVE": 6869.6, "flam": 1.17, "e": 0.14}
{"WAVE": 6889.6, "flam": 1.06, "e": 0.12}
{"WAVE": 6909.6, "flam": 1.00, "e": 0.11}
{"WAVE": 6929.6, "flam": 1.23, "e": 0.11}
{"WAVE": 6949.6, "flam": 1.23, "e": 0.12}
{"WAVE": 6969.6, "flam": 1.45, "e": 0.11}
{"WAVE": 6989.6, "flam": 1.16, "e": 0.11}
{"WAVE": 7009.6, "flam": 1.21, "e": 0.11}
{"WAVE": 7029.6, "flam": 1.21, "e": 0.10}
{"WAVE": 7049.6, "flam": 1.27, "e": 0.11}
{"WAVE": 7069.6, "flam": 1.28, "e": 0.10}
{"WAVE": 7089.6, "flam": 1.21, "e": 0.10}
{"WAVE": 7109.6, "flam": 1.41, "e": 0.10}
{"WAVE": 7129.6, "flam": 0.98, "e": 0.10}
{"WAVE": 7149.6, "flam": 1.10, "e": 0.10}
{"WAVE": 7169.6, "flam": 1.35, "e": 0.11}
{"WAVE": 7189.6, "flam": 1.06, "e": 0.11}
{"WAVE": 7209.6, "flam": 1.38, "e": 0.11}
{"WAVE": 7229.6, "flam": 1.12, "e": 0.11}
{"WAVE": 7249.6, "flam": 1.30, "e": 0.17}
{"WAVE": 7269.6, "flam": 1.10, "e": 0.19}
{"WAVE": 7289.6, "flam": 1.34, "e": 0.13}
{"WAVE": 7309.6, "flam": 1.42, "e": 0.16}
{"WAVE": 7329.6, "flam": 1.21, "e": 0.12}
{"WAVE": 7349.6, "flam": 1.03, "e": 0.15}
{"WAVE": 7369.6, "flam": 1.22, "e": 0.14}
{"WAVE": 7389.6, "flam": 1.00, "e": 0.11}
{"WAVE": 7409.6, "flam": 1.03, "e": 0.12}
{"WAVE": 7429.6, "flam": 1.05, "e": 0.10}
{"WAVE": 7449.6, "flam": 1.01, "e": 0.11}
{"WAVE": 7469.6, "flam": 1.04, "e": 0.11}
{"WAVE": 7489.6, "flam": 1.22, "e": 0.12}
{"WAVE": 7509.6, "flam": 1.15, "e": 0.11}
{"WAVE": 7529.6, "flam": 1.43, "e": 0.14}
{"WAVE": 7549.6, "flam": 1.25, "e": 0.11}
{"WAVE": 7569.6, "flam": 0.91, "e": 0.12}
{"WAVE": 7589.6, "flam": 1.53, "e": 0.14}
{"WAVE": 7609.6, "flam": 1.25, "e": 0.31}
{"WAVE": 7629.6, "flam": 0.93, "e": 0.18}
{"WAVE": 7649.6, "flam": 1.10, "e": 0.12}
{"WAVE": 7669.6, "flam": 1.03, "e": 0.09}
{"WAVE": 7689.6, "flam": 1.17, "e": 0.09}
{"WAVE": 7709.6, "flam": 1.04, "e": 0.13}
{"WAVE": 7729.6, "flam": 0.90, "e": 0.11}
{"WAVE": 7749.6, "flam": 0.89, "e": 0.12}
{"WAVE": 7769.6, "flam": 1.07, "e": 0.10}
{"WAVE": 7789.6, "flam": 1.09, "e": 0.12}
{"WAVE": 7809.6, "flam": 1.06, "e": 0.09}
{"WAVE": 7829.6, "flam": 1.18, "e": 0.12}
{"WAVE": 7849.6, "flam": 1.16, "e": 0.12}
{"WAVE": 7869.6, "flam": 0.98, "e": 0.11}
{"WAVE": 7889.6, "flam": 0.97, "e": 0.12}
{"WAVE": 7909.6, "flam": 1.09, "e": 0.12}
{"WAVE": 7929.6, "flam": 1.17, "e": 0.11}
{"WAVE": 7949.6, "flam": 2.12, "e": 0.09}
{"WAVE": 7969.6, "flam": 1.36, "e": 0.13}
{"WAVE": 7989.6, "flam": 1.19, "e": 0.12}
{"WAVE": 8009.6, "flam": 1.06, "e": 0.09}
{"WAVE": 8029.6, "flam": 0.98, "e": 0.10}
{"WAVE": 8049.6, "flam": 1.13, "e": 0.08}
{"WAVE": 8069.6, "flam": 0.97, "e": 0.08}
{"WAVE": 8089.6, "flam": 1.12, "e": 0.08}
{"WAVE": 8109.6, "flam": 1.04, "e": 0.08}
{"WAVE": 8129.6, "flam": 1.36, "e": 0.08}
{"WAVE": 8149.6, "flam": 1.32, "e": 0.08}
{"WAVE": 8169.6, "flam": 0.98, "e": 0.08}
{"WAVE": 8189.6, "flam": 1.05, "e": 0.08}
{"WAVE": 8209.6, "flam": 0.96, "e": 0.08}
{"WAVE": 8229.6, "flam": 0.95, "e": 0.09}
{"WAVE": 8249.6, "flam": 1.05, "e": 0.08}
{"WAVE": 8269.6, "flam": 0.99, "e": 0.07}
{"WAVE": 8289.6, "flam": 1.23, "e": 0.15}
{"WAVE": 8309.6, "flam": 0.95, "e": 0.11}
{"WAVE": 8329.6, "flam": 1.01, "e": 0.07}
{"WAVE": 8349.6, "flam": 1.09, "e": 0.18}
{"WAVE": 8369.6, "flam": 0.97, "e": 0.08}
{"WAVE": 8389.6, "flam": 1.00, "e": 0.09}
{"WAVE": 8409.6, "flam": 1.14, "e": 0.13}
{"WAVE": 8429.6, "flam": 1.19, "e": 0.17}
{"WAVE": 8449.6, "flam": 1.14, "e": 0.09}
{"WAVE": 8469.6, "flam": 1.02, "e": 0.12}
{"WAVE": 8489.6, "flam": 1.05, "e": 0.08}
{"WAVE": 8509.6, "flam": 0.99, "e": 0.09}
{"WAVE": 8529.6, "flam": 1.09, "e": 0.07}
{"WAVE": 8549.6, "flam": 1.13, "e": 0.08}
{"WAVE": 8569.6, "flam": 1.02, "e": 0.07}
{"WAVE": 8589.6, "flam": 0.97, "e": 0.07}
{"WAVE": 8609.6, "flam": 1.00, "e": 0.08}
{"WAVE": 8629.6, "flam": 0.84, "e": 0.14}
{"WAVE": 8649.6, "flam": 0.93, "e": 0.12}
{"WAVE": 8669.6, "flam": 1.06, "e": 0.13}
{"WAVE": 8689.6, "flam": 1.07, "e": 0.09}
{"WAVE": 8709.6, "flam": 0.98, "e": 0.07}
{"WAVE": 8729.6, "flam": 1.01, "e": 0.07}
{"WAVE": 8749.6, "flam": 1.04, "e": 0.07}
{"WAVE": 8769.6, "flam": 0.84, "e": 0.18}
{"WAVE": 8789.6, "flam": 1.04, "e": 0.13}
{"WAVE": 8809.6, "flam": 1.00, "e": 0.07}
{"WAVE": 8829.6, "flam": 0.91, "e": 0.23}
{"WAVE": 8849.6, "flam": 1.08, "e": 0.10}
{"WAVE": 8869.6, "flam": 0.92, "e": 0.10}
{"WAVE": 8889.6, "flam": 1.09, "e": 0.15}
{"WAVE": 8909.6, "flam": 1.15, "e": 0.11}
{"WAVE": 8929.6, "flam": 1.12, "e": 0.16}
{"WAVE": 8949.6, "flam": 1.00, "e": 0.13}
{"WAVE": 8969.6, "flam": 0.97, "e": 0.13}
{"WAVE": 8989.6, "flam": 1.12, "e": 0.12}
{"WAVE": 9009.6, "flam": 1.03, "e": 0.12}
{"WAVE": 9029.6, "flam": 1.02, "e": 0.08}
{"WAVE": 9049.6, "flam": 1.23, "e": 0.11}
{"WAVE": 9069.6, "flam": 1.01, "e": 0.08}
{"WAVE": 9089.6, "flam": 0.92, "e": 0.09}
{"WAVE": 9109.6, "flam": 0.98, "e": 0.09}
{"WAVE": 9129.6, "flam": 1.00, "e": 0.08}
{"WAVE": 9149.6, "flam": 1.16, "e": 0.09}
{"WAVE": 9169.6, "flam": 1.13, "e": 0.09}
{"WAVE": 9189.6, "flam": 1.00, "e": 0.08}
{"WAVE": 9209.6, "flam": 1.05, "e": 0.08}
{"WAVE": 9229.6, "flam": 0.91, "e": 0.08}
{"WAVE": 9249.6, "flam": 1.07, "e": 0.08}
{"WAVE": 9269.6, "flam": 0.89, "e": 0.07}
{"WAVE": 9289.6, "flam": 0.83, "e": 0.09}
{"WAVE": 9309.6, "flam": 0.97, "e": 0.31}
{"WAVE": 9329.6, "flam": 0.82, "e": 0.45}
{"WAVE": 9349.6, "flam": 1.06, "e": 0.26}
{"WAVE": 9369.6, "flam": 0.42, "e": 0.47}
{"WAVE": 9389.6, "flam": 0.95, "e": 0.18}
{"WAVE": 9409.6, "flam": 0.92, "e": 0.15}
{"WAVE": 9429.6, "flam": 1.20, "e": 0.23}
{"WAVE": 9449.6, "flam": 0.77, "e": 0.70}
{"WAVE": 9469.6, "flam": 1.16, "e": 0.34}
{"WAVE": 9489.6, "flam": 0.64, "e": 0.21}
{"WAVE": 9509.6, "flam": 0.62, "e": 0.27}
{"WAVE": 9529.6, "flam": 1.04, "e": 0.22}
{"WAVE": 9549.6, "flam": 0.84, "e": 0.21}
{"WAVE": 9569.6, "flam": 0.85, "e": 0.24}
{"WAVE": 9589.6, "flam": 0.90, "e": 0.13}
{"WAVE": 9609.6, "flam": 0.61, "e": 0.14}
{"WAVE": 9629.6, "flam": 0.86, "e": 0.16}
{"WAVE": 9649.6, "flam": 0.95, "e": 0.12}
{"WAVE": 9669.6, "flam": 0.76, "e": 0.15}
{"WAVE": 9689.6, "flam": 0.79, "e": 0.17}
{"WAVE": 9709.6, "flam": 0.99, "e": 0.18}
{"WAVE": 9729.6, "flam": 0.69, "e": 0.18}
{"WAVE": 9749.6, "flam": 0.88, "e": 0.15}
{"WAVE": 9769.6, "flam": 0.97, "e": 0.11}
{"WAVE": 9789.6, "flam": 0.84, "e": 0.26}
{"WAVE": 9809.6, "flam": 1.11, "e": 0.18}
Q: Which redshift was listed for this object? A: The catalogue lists 0.210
